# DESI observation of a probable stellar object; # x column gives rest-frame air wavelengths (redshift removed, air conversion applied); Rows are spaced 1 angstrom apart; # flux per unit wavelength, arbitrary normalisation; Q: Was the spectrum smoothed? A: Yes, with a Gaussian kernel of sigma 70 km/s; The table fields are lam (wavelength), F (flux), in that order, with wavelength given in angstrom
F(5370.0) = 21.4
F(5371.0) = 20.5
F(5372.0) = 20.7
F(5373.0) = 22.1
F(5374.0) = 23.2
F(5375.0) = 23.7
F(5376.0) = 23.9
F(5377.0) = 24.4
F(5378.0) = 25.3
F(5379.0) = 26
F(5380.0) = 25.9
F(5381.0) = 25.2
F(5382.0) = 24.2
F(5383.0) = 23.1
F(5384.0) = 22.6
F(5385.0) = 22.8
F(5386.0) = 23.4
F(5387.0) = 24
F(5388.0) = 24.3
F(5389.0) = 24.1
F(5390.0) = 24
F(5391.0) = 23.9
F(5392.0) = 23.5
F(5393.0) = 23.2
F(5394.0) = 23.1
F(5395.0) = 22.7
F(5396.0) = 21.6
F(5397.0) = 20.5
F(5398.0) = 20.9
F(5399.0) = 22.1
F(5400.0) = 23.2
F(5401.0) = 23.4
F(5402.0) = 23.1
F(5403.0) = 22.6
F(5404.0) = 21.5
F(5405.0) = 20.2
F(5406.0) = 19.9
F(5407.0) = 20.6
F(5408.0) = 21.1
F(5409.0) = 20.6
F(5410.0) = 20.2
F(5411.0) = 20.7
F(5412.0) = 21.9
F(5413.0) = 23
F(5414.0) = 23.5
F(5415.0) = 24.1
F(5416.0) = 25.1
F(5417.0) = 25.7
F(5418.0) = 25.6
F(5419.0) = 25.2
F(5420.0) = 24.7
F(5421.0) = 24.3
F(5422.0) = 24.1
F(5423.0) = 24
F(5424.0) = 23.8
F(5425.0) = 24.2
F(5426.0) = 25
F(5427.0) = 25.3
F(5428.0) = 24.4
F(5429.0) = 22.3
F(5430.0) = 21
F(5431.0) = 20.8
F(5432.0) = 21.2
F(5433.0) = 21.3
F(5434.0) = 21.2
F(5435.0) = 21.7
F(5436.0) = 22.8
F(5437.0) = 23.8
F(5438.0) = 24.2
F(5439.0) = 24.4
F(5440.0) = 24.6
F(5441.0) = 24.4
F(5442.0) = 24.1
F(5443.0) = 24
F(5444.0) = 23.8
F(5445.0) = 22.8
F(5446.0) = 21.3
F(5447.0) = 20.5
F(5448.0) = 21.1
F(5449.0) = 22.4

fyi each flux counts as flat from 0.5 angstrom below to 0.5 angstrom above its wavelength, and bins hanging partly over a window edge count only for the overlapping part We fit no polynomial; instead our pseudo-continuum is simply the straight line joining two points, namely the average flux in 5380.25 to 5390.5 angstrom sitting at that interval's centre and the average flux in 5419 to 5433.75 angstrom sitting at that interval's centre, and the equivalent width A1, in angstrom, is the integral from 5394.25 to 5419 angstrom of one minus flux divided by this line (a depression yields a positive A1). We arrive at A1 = 1.32 angstrom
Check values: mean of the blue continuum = 23.8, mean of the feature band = 22.3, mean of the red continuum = 23.3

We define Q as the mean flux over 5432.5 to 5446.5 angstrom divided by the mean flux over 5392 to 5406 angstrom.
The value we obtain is 1.0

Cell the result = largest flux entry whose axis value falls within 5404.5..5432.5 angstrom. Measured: 25.7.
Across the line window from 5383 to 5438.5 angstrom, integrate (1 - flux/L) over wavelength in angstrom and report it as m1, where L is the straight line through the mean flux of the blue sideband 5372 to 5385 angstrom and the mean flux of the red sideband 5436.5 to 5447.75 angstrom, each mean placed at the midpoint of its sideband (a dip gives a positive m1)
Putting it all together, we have 1.9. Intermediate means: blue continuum 24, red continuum 23.4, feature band 22.9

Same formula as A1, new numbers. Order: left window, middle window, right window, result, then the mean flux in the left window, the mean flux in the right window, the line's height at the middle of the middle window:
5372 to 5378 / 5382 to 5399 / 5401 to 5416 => -0.25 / 23.4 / 21.8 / 22.7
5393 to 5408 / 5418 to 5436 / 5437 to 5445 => 0.03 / 21.8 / 24.1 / 23.3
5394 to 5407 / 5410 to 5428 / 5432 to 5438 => -1.62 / 21.8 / 22.2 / 22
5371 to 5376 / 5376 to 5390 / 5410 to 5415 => -1.18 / 22.4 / 22.2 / 22.3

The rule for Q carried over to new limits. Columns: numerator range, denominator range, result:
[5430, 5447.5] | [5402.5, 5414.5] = 1.07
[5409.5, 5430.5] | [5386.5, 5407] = 1.05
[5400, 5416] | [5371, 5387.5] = 0.93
